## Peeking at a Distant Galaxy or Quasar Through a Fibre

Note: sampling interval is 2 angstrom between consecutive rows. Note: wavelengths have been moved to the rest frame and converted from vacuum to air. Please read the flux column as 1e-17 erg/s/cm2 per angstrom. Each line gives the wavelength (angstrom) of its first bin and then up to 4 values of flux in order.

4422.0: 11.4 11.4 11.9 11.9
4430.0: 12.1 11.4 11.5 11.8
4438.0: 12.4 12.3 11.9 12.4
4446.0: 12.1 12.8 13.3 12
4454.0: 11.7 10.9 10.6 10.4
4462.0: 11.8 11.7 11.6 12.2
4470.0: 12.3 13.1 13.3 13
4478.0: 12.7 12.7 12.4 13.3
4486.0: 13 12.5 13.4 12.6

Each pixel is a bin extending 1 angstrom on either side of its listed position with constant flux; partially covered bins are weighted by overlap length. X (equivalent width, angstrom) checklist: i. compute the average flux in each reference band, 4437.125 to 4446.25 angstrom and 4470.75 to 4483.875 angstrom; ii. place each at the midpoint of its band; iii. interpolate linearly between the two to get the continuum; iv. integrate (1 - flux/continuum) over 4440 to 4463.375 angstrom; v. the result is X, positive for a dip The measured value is 1.1 angstrom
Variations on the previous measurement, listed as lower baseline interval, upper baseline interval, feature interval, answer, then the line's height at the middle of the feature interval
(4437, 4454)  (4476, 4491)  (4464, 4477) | 0.2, 12.7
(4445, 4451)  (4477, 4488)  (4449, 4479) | 1.7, 12.8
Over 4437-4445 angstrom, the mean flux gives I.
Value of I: 12.2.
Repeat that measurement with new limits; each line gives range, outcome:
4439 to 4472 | 11.9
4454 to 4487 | 12.2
